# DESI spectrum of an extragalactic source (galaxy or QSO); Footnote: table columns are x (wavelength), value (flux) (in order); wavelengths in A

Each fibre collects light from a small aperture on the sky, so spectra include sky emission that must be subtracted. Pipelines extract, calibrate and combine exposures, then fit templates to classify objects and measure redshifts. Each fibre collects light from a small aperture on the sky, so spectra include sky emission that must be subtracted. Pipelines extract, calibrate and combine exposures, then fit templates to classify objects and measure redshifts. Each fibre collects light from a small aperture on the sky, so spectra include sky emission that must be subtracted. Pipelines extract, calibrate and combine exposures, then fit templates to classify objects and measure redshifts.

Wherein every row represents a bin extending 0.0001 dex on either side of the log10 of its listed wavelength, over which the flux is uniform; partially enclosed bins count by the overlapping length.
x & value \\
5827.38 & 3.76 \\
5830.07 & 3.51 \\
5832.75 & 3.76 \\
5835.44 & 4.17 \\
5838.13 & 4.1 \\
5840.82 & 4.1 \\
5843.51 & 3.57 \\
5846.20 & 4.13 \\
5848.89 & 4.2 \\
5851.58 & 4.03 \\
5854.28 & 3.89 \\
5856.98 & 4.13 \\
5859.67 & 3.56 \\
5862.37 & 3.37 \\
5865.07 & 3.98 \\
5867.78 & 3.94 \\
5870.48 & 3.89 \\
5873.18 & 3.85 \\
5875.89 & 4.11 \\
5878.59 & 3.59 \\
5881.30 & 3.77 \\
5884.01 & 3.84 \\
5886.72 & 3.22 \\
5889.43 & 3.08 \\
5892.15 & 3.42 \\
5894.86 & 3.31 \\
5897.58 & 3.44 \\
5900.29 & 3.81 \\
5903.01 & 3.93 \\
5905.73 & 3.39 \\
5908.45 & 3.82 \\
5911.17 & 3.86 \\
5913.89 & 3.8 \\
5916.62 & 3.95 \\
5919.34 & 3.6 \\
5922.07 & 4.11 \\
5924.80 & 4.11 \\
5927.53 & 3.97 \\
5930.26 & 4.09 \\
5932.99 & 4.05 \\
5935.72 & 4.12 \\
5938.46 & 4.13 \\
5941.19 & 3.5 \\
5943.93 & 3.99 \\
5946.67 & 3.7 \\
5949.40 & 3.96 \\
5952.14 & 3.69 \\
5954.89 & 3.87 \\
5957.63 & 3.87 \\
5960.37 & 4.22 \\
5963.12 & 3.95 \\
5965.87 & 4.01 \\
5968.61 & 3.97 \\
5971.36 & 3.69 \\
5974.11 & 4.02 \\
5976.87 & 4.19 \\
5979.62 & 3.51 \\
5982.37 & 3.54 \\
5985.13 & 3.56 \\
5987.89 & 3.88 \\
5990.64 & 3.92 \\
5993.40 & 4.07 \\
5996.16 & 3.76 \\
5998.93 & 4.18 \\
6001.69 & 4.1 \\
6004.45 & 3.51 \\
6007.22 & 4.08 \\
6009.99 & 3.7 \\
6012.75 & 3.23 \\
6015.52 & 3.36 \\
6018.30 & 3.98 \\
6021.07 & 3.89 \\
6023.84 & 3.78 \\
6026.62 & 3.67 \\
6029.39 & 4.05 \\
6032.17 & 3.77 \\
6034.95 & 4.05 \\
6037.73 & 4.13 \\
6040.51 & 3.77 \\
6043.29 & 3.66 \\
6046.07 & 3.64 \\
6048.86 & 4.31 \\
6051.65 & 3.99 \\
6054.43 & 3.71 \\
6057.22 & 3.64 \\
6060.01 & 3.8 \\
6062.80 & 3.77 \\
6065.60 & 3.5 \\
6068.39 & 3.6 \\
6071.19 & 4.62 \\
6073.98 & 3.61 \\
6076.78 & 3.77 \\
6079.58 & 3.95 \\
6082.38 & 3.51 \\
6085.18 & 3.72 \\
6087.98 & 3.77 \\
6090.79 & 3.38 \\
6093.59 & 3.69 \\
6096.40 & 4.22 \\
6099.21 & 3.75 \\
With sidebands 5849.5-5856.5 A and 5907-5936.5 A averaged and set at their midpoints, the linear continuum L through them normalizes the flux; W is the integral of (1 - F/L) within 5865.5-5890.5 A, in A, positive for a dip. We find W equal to 1.7 A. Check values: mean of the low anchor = 4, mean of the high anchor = 3.95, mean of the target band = 3.72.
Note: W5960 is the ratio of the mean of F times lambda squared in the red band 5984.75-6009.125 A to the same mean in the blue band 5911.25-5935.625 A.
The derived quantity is 1.01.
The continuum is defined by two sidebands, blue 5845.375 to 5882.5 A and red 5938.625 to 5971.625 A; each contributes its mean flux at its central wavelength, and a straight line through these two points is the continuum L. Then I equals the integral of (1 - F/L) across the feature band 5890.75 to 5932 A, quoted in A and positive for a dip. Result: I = 1.2 A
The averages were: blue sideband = 3.89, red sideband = 3.88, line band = 3.78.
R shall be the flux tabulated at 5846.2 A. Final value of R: 4.13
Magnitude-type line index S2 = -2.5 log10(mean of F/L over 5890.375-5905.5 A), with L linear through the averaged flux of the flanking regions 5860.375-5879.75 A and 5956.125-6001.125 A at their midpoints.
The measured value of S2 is 0.08 mag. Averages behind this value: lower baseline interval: 3.81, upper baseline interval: 3.9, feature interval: 3.55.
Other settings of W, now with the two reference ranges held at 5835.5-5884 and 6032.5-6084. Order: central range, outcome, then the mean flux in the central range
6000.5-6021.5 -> 0.7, 3.72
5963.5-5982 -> -0.1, 3.88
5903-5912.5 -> 0.4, 3.72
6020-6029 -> 0.1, 3.81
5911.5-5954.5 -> -0.4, 3.92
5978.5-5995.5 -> 0.5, 3.75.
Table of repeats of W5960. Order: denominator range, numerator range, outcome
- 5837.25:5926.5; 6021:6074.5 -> 1.08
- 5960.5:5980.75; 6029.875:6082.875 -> 1.01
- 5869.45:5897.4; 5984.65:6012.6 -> 1.12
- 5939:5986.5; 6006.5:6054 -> 1.02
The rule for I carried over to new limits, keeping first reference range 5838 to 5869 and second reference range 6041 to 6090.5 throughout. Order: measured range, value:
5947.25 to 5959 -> 0.0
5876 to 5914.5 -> 2.8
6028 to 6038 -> -0.5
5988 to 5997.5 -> -0.2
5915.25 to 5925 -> -0.1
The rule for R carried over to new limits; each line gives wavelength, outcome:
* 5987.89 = 3.88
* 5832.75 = 3.76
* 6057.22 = 3.64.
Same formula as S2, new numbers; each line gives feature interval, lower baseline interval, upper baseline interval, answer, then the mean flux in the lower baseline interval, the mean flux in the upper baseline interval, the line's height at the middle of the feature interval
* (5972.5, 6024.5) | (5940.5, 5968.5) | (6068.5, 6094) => 0.013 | 3.89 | 3.77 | 3.85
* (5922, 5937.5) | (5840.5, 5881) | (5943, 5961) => -0.051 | 3.88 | 3.89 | 3.88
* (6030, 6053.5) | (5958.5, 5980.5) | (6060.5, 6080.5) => -0.015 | 3.95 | 3.83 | 3.86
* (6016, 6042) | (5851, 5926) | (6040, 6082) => -0.022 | 3.74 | 3.82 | 3.8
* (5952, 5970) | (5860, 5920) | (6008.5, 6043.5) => -0.064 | 3.68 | 3.78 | 3.73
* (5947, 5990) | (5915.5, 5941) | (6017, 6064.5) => 0.023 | 3.99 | 3.86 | 3.94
